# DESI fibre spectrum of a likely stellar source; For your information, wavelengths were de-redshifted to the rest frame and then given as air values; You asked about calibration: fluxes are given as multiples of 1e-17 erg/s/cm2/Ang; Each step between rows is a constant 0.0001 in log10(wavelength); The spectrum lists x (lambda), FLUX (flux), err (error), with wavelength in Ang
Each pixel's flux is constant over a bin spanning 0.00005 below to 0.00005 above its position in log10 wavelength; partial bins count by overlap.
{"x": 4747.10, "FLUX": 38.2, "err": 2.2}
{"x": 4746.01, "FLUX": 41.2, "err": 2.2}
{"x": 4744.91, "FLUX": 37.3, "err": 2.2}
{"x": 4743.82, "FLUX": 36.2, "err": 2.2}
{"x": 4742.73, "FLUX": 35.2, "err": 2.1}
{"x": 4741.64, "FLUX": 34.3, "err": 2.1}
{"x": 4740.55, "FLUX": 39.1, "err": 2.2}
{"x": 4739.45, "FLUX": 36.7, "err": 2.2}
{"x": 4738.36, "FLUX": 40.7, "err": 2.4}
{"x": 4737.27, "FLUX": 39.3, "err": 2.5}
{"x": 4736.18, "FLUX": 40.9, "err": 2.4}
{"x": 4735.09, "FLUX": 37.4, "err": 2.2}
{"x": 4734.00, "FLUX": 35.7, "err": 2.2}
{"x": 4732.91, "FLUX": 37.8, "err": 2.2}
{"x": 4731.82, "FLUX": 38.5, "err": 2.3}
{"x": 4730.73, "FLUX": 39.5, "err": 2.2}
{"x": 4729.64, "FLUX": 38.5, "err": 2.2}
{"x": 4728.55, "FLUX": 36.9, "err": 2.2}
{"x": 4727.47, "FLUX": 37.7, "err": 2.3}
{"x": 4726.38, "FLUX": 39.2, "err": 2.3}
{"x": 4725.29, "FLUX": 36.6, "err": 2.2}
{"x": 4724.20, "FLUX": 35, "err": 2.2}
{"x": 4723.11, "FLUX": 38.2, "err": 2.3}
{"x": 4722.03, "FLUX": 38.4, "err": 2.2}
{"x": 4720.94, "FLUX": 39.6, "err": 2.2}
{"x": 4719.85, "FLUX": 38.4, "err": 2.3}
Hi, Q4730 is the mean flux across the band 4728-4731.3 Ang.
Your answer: 38.4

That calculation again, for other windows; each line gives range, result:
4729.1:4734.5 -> 38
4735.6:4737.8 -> 40.1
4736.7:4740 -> 38.9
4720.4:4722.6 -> 39.1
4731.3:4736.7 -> 38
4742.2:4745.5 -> 36.3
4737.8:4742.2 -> 37.7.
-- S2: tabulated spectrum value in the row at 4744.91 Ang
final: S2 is 37.3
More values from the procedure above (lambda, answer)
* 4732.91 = 37.8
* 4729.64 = 38.5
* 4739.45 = 36.7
